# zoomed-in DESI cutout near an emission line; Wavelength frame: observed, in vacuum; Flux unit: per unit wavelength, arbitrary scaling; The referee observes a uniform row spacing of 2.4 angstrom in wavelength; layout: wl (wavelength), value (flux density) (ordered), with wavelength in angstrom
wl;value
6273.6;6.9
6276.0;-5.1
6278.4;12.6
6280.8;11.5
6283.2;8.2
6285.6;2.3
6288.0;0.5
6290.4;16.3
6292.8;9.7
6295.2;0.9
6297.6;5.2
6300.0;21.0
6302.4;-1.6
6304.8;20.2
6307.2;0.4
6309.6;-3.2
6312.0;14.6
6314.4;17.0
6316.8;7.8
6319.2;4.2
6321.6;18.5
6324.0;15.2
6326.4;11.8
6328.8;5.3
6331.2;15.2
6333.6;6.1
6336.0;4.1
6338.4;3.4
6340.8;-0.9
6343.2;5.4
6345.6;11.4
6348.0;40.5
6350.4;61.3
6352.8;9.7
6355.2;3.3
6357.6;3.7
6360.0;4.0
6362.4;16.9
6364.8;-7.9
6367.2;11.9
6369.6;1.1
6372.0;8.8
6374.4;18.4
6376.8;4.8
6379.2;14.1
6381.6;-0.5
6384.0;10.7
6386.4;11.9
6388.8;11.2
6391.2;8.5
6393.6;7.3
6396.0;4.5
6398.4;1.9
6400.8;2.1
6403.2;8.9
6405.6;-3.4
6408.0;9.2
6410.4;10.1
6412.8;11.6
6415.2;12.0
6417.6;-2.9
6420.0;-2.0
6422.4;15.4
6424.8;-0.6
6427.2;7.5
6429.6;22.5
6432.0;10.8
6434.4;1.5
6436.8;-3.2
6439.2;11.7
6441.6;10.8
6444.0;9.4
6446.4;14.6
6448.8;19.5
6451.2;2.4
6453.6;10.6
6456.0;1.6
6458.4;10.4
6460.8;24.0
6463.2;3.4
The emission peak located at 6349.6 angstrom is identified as H-gamma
